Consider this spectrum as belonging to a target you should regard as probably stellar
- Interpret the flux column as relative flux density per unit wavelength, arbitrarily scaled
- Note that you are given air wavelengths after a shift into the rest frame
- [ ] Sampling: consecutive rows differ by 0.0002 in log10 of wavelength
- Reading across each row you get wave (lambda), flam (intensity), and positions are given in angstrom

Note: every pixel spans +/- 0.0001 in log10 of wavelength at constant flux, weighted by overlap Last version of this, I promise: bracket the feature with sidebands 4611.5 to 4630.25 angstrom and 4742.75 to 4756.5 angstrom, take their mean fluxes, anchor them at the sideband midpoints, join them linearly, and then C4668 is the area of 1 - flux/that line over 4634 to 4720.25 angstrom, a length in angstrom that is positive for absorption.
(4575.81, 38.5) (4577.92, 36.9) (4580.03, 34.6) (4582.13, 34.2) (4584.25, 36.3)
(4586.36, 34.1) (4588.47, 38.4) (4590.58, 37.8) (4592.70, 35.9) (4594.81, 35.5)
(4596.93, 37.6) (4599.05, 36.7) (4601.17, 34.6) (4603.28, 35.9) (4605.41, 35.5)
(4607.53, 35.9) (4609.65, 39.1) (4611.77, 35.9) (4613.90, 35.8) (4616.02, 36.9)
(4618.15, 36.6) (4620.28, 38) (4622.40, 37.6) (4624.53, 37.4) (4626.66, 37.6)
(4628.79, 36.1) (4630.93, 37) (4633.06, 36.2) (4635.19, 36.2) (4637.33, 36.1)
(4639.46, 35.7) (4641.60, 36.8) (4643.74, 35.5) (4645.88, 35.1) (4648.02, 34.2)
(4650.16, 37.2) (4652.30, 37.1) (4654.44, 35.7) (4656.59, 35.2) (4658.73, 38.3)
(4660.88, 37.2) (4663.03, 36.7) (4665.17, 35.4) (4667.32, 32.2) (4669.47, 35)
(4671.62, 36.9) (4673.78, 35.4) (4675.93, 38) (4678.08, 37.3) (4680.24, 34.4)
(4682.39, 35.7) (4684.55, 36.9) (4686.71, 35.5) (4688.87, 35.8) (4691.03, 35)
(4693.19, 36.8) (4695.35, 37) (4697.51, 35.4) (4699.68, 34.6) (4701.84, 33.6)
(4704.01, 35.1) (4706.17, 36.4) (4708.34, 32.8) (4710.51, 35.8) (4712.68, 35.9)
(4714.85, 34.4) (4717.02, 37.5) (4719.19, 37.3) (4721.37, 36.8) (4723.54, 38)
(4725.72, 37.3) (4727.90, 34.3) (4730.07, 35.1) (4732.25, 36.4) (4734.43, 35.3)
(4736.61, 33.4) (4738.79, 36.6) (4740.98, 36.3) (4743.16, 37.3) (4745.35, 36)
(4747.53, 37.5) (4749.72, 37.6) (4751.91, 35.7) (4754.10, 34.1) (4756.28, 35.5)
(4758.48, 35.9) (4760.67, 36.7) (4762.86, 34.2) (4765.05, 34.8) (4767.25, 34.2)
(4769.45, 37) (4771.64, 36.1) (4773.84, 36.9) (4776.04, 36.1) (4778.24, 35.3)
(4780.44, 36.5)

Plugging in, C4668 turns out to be 1.9 angstrom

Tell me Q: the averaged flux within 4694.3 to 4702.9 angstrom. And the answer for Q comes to 35.2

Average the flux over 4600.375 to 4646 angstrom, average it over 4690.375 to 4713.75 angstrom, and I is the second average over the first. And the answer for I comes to 1.0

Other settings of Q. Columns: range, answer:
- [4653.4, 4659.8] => 36.4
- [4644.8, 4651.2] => 35.5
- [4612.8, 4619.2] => 36.4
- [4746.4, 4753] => 36.9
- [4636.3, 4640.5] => 36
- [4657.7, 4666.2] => 36.9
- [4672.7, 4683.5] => 36.2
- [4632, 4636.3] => 36.2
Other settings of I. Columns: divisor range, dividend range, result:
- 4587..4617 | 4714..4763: 0.99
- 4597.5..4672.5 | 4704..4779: 0.99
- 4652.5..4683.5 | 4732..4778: 1.00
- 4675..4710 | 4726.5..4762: 1.01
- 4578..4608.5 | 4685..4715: 0.98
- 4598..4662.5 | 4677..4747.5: 0.98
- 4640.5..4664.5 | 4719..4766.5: 0.99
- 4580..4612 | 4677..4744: 0.99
